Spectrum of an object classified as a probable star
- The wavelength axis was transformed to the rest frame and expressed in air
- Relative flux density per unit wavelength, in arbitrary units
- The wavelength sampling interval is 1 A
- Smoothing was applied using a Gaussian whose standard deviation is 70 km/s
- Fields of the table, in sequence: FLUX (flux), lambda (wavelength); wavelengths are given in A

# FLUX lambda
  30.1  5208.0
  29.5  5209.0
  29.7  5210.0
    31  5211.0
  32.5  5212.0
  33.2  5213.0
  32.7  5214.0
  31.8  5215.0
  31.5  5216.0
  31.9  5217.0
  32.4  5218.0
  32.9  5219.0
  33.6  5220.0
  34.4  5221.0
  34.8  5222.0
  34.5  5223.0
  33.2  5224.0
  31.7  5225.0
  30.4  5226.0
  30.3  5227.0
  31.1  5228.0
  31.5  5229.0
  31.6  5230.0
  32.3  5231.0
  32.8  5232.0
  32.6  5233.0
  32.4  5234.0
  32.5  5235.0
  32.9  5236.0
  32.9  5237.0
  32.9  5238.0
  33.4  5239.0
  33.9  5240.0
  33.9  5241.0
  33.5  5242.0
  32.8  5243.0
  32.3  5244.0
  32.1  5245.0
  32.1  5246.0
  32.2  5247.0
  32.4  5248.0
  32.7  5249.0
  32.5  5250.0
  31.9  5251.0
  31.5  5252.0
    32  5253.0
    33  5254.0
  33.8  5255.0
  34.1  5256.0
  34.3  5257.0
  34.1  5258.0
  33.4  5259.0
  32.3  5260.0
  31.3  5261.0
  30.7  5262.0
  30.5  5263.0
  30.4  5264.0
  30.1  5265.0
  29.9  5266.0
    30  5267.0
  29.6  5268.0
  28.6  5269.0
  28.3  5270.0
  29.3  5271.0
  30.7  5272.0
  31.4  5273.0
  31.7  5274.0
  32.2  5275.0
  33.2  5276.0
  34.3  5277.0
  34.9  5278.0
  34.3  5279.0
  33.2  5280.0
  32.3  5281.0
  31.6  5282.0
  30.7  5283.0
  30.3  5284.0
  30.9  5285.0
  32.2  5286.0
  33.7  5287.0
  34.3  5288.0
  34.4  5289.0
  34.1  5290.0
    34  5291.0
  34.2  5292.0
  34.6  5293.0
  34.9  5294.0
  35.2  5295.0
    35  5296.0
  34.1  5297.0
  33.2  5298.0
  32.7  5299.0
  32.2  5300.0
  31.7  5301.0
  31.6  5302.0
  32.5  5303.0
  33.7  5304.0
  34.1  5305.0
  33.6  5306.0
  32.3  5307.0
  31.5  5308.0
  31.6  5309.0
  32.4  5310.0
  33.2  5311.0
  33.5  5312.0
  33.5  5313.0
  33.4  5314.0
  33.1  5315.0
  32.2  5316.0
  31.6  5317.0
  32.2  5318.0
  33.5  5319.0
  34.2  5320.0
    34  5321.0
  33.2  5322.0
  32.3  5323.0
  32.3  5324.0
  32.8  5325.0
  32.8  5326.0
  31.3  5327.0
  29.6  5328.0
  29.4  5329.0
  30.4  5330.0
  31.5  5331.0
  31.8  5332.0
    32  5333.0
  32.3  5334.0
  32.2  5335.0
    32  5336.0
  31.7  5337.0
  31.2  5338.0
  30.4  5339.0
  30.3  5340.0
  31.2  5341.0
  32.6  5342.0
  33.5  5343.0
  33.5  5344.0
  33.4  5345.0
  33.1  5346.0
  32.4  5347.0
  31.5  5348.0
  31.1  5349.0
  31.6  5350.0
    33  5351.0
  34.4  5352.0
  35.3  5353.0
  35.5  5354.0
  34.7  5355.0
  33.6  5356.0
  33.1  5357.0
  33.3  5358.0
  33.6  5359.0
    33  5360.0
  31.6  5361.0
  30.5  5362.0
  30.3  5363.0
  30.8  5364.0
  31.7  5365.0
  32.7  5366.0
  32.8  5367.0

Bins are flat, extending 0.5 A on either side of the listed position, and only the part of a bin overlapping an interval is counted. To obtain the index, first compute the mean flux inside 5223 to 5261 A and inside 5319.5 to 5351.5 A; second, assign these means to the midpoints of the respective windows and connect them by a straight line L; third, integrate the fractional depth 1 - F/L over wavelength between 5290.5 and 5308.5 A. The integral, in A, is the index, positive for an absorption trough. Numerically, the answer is -0.6 A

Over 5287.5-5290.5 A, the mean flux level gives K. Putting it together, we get 34.3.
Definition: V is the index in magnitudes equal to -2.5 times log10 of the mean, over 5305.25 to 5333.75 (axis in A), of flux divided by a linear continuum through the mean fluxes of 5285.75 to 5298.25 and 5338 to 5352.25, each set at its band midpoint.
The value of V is 0.028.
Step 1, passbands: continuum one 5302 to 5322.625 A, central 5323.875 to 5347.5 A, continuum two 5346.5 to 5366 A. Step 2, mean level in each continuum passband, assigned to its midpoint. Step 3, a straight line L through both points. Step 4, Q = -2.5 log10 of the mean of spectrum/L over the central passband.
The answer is 0.03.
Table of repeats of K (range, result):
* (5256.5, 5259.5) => 33.9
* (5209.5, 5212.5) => 31.1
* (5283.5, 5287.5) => 31.8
